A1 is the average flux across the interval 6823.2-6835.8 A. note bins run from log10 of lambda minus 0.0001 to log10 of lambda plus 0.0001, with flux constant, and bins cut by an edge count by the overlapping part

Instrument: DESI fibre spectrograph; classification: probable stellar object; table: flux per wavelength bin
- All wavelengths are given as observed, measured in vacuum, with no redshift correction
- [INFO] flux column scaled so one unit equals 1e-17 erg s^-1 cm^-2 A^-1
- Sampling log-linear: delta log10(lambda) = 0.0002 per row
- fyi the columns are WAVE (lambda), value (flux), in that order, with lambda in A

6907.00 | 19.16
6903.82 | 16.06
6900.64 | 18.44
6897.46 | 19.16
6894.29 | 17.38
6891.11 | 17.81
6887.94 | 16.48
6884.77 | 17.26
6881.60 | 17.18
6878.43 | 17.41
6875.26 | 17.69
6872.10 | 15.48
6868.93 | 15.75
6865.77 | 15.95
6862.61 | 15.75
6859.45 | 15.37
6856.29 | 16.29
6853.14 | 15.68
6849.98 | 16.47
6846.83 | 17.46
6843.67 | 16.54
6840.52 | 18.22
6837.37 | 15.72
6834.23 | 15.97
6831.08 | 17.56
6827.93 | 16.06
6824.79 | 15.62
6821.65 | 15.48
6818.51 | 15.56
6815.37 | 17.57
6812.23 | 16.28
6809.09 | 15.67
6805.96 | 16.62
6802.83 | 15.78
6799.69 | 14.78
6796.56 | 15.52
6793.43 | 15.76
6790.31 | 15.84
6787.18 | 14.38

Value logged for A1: 16.3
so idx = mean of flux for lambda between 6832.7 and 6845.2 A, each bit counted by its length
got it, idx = 16.6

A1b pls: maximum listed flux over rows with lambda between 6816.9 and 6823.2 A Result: 15.56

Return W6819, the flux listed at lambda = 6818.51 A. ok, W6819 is 15.56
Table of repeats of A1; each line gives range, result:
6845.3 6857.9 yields 16.5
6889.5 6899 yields 18.1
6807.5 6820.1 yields 16.3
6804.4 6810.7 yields 16.1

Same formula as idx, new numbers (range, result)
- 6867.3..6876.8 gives 16.3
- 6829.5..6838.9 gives 16.4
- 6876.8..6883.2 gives 17.3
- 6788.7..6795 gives 15.8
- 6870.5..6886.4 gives 17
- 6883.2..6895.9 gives 17.2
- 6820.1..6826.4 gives 15.6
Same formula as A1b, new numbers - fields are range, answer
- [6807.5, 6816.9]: 17.57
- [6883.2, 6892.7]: 17.81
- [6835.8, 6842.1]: 18.22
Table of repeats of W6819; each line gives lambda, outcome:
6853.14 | 15.68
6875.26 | 17.69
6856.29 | 16.29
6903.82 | 16.06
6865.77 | 15.95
